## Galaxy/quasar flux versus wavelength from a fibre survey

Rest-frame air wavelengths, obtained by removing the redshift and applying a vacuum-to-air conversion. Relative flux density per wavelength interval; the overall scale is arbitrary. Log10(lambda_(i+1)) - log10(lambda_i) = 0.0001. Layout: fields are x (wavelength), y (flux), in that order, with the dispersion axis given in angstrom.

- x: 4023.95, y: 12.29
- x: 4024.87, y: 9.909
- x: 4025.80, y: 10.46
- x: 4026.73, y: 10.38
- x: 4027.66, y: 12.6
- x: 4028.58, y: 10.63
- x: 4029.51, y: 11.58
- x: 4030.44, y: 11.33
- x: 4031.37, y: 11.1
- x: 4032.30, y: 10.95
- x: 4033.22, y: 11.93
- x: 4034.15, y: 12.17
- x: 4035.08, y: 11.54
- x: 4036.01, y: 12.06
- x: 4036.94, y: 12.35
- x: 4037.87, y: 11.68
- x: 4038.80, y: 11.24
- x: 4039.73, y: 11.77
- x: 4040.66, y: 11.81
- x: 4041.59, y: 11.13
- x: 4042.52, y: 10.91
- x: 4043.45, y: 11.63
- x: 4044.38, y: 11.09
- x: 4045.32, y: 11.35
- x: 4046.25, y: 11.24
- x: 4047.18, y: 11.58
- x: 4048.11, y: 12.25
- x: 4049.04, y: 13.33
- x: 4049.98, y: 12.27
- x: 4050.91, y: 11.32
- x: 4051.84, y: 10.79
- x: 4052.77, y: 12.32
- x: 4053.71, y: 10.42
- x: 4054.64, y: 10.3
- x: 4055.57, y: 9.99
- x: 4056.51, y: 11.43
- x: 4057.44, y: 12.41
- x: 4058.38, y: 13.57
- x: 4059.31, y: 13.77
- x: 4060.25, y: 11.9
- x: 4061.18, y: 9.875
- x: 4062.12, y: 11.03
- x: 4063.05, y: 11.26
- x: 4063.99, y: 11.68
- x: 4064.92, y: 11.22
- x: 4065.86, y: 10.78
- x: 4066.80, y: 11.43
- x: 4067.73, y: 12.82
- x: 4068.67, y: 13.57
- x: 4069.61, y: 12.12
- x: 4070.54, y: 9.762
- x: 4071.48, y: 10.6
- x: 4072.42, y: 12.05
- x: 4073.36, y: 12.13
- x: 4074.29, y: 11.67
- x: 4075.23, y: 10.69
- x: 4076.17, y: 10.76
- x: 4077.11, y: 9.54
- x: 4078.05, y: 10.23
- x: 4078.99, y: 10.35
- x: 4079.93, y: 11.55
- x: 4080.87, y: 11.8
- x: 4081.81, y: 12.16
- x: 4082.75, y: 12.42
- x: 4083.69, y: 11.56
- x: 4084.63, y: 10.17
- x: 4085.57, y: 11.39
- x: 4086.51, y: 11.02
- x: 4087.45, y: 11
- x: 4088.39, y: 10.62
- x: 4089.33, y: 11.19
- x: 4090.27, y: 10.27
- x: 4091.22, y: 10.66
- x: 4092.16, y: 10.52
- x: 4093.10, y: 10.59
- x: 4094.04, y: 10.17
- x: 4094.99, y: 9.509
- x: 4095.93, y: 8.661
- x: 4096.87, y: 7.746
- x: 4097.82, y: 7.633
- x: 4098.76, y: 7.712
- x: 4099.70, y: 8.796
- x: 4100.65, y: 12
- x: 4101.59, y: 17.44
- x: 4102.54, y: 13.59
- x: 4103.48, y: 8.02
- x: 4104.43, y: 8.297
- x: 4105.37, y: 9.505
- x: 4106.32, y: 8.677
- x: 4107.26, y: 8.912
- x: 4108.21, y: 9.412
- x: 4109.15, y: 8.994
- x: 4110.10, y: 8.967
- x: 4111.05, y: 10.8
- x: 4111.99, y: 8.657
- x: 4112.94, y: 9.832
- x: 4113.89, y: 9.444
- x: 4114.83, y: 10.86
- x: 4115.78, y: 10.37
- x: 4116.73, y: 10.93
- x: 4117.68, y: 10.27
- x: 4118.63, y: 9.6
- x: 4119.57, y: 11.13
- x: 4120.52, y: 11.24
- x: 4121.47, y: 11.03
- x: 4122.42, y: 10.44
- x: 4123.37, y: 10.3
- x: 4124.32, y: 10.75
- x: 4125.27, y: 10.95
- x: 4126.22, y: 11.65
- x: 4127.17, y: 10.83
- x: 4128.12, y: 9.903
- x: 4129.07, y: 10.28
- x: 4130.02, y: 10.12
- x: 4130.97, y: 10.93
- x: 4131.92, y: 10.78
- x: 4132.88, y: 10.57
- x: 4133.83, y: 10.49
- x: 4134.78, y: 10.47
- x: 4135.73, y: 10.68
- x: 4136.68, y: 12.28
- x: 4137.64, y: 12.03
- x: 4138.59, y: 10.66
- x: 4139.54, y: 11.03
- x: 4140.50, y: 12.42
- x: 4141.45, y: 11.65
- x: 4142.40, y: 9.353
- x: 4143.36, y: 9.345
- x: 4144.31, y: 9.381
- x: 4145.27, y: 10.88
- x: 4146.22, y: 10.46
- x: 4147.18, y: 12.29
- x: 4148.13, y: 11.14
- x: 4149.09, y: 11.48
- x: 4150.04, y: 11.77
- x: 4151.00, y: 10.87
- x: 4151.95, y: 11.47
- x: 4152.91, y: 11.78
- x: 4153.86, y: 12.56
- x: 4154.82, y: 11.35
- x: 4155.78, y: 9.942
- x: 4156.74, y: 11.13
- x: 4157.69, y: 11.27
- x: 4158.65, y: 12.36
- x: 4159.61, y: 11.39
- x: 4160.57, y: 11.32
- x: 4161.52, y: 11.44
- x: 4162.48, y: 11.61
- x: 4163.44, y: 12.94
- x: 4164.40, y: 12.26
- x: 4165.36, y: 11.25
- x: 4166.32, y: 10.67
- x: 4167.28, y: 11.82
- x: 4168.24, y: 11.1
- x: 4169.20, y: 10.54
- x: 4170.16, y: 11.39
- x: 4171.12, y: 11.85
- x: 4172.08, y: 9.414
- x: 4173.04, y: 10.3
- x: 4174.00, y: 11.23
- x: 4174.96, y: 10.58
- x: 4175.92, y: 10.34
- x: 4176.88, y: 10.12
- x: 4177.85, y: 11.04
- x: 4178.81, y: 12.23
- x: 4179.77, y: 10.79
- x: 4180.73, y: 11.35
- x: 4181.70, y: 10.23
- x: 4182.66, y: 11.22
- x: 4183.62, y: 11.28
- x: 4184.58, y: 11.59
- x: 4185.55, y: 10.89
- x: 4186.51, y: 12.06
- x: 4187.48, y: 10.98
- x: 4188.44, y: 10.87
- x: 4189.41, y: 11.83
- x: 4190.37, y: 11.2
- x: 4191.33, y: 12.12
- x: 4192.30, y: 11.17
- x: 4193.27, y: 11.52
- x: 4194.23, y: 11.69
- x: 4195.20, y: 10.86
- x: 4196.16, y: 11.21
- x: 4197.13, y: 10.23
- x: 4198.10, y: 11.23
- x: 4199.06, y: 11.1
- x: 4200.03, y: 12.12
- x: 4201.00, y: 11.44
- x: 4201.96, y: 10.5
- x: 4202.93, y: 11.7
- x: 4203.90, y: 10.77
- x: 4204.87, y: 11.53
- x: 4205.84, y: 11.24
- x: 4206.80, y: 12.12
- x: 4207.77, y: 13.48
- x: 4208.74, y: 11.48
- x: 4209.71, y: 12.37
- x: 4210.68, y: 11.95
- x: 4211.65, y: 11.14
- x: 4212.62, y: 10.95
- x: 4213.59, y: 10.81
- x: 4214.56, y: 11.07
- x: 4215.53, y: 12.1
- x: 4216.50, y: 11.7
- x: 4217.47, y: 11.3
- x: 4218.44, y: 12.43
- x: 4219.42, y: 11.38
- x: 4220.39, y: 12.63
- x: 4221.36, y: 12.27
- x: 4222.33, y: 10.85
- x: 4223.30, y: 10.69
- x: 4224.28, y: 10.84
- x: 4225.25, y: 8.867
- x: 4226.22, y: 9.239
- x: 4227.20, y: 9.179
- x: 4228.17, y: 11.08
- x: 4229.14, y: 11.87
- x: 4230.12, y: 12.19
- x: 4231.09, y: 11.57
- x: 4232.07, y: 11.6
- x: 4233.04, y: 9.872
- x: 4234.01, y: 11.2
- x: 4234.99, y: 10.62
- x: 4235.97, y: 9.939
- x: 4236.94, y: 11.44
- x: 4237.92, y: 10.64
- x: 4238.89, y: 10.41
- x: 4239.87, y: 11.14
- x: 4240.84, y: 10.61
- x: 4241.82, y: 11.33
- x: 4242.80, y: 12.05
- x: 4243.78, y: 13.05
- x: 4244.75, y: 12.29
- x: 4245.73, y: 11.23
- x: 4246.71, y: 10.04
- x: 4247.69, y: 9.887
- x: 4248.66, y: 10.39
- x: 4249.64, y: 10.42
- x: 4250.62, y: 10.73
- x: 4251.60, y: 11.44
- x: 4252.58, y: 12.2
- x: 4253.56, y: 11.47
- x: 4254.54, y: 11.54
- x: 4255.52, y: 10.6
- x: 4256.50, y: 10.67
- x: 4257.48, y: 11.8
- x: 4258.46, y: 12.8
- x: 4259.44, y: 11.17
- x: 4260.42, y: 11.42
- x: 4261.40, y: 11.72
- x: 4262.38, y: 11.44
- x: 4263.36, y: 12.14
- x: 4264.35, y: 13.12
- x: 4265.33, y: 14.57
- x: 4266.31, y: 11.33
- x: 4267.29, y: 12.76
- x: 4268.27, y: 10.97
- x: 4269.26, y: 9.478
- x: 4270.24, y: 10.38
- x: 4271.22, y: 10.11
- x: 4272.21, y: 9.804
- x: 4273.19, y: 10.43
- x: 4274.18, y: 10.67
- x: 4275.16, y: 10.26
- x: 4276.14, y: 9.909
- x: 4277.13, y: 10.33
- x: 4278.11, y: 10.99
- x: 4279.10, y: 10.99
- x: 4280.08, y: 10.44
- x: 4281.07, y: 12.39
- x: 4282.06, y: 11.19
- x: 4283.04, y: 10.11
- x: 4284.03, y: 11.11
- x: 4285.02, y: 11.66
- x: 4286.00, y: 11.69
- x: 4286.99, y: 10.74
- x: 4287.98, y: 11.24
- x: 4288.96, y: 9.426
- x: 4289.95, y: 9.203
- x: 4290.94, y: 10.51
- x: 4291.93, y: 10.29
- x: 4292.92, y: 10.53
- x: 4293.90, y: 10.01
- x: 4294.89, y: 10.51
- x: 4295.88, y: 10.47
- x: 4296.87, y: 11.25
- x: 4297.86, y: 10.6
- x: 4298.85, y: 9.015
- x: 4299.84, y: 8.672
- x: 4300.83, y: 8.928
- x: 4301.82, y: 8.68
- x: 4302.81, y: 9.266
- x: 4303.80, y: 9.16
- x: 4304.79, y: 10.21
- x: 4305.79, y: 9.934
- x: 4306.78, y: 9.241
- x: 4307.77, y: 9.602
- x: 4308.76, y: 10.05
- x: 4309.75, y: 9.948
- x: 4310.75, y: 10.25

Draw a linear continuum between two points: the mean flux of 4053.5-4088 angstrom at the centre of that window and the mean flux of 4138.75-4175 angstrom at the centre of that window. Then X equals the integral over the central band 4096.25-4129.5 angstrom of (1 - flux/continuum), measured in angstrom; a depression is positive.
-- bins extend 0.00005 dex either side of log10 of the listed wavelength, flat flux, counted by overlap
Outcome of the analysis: 3.4 angstrom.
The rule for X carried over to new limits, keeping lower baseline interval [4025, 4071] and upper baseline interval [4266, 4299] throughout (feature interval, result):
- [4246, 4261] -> -0.5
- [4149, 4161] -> -0.3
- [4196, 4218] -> -1.1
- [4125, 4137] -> 0.5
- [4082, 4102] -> 1.5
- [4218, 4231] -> -0.2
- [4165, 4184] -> 0.2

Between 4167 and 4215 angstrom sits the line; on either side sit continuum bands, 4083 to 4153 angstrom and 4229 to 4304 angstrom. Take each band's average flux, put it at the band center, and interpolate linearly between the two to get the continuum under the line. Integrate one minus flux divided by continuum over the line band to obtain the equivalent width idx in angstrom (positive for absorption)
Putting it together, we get -2.5 angstrom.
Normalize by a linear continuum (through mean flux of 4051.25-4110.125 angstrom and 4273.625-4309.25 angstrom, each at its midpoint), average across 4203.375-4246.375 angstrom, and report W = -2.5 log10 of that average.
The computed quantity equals -0.08 mag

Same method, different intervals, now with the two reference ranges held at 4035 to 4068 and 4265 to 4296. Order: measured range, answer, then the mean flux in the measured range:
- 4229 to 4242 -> -0.01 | 11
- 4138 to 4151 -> 0.03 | 10.9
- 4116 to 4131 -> 0.07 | 10.6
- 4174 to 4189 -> 0.01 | 11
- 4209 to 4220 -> -0.06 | 11.6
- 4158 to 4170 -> -0.03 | 11.5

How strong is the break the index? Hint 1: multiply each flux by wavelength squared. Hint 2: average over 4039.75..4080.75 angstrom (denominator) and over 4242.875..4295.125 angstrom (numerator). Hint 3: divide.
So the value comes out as 1.1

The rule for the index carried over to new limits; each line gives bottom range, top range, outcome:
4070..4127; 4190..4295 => 1.14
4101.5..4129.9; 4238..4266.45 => 1.19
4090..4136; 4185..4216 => 1.17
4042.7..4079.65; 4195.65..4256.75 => 1.06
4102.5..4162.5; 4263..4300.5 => 1.08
